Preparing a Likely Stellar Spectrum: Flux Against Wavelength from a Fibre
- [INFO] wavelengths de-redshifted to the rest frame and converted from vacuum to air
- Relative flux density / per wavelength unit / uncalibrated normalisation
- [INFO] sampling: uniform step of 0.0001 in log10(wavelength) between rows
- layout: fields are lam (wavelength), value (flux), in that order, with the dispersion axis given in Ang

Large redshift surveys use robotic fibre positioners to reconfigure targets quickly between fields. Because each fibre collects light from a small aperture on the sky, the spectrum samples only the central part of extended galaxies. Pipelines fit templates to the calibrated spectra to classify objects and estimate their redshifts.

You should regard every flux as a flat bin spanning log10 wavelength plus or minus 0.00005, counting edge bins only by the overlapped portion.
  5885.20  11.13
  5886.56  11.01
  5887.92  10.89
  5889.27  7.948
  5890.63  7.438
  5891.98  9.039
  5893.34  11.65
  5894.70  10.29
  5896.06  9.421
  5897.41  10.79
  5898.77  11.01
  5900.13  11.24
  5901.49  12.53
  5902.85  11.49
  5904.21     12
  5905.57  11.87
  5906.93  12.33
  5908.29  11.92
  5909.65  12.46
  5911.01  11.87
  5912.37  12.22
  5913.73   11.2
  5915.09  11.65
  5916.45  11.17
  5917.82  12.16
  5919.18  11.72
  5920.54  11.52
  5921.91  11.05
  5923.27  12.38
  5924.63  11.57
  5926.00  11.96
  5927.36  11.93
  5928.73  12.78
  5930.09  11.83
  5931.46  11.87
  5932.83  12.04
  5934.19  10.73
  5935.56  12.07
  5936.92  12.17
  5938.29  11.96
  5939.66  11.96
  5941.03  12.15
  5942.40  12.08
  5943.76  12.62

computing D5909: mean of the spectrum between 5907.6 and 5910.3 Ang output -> 12.2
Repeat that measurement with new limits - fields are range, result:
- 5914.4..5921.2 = 11.6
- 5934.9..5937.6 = 12.2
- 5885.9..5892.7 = 9.28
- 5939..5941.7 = 12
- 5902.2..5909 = 11.9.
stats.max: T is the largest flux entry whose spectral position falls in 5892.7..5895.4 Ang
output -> 11.65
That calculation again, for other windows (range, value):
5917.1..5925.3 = 12.38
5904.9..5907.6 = 12.33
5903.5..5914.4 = 12.46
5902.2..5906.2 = 12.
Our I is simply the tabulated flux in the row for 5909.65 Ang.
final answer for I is 12.46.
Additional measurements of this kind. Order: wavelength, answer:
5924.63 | 11.57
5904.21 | 12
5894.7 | 10.29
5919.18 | 11.72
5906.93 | 12.33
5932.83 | 12.04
